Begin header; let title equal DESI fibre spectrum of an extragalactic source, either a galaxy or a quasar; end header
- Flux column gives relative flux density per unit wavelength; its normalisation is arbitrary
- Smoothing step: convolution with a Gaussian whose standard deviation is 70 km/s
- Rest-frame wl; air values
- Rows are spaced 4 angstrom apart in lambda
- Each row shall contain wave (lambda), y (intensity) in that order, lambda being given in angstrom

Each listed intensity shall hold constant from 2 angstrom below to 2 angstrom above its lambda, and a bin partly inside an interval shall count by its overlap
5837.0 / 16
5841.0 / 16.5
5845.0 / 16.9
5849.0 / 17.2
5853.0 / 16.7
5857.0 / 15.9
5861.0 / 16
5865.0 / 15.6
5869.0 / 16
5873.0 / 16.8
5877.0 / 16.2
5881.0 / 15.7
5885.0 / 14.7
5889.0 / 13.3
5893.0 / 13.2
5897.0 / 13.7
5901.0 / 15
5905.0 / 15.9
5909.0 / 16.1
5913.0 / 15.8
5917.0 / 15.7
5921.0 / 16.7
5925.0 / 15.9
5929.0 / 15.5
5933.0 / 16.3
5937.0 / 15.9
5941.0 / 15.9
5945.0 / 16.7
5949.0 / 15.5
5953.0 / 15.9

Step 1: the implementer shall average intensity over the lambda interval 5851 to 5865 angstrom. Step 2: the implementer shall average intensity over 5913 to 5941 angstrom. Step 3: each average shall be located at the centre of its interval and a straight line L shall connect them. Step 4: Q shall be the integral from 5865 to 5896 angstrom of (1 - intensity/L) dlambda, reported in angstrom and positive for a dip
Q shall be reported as 1.8 angstrom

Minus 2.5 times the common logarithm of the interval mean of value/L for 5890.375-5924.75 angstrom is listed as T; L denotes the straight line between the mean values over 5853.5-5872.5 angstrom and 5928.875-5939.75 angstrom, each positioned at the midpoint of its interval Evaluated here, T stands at 0.050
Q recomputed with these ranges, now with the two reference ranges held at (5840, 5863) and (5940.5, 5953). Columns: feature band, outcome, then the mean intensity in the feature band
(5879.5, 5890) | 1.1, 14.6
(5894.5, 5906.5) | 1.1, 14.8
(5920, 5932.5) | 0.1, 16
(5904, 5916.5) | 0.2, 15.9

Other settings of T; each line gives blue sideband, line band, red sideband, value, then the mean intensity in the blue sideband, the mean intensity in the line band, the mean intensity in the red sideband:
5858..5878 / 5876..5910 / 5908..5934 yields 0.09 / 16.1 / 14.8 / 16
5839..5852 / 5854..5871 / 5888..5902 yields -0.01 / 16.9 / 15.9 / 13.8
